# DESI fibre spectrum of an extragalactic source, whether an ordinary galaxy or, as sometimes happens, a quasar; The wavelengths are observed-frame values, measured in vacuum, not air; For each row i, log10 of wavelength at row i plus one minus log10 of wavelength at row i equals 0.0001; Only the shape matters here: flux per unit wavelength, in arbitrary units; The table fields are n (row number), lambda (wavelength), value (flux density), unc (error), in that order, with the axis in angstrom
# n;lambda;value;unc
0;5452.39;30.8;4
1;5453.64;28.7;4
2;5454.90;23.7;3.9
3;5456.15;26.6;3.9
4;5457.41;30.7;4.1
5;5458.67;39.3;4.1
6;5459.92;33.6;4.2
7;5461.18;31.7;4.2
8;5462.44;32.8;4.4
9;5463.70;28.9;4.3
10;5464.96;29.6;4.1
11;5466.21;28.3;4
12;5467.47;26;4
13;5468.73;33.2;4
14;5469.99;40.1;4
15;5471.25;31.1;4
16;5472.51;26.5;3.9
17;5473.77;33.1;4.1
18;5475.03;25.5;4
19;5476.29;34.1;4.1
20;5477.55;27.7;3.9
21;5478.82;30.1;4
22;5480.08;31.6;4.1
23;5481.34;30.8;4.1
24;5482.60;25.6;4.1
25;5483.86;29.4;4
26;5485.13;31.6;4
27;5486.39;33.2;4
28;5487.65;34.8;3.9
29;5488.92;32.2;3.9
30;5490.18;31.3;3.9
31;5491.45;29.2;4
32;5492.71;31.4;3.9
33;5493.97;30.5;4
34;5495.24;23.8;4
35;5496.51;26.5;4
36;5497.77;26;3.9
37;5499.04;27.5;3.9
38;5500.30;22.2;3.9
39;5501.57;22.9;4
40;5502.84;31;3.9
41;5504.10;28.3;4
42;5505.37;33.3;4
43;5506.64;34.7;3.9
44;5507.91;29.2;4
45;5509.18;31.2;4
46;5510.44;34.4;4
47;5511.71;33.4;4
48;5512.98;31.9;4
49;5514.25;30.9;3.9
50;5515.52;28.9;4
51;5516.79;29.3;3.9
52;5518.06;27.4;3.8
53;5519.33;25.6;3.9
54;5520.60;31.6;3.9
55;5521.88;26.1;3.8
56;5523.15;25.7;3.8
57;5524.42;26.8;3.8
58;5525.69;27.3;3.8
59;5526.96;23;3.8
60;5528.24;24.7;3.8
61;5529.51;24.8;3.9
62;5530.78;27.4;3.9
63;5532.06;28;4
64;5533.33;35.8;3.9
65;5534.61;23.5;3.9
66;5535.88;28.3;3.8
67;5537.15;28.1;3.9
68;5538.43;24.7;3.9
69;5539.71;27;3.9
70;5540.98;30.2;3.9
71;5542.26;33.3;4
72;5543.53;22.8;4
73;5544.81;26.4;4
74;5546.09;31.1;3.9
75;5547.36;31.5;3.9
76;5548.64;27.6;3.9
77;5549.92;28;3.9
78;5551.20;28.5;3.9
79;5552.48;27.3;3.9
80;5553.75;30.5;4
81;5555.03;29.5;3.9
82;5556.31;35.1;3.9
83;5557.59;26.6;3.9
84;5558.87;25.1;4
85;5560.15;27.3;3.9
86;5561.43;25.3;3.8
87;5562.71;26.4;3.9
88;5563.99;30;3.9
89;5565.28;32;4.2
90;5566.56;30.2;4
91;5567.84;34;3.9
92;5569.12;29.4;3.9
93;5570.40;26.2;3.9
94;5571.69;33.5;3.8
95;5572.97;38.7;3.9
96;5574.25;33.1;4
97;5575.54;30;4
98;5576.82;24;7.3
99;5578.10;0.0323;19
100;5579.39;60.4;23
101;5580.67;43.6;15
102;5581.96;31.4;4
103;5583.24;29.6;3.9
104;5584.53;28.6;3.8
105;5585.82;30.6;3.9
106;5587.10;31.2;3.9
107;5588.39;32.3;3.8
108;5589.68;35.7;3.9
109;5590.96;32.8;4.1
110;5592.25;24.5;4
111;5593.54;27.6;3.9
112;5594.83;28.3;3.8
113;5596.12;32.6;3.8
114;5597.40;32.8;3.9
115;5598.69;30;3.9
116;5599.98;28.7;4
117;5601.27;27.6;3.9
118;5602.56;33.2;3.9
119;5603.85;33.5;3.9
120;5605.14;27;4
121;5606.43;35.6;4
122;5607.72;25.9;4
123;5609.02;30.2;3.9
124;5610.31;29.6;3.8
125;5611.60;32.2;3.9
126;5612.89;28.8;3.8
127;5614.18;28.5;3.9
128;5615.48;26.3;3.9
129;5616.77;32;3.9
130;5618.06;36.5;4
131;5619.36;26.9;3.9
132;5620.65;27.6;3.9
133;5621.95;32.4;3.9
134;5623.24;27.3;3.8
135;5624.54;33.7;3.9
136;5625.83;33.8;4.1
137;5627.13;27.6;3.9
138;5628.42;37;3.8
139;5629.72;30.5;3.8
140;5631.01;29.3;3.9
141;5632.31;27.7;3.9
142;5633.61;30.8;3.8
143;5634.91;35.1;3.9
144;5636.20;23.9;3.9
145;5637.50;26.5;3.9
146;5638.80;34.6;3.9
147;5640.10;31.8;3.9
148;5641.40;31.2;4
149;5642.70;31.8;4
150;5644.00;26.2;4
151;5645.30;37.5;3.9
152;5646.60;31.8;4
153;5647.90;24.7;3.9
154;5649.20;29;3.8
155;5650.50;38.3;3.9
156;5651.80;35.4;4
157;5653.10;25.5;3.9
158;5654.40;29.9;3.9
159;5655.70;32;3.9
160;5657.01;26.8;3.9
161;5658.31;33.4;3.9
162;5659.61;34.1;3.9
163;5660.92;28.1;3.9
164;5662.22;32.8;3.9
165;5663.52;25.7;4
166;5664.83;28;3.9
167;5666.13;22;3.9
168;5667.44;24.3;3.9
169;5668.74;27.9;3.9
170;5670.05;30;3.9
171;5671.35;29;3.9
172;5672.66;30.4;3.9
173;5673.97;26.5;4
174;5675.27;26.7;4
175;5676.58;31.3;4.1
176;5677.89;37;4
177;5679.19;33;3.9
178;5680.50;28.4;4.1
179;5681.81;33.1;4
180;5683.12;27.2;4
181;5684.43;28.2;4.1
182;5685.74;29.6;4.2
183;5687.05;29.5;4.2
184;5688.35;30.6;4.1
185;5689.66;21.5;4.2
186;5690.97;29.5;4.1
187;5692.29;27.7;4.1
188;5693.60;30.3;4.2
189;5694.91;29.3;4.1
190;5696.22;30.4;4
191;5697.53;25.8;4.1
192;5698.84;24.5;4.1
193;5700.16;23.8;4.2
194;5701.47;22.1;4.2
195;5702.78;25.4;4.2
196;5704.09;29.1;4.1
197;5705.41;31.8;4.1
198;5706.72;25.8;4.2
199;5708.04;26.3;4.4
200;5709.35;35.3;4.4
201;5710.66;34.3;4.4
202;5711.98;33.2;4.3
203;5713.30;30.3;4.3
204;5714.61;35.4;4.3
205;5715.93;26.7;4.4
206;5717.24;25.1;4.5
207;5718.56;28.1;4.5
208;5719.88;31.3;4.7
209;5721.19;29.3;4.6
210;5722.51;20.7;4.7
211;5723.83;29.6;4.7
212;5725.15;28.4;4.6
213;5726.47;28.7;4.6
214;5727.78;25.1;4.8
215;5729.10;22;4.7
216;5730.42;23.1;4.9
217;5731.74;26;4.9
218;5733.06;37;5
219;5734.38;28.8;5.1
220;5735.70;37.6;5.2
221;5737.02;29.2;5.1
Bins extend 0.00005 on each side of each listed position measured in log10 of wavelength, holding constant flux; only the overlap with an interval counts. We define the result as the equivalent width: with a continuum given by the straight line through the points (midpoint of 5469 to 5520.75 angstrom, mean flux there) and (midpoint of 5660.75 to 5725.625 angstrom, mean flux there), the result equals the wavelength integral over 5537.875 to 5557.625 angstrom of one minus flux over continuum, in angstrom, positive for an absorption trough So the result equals 0.5 angstrom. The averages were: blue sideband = 30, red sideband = 28.6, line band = 28.8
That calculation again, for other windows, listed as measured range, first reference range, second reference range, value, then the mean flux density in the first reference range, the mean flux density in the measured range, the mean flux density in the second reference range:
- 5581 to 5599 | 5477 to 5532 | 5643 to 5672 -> -0.89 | 28.9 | 30.8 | 29.7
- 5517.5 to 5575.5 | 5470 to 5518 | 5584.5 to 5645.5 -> 3.11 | 30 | 28.6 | 30.5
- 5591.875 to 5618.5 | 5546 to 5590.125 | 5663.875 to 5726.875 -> -0.20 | 30.4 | 30.1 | 28.6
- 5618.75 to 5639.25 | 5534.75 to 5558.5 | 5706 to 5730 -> -1.21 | 28.6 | 30.3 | 28.6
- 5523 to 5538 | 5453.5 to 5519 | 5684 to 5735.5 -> 1.40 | 30.1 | 27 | 28.3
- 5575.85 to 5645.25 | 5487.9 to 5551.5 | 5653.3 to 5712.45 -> -4.45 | 28.5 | 30.6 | 28.9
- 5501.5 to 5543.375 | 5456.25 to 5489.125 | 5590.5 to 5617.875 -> 2.64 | 31.1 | 28.8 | 30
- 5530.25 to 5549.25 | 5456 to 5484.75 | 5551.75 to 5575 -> 1.14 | 30.8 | 28.4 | 30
